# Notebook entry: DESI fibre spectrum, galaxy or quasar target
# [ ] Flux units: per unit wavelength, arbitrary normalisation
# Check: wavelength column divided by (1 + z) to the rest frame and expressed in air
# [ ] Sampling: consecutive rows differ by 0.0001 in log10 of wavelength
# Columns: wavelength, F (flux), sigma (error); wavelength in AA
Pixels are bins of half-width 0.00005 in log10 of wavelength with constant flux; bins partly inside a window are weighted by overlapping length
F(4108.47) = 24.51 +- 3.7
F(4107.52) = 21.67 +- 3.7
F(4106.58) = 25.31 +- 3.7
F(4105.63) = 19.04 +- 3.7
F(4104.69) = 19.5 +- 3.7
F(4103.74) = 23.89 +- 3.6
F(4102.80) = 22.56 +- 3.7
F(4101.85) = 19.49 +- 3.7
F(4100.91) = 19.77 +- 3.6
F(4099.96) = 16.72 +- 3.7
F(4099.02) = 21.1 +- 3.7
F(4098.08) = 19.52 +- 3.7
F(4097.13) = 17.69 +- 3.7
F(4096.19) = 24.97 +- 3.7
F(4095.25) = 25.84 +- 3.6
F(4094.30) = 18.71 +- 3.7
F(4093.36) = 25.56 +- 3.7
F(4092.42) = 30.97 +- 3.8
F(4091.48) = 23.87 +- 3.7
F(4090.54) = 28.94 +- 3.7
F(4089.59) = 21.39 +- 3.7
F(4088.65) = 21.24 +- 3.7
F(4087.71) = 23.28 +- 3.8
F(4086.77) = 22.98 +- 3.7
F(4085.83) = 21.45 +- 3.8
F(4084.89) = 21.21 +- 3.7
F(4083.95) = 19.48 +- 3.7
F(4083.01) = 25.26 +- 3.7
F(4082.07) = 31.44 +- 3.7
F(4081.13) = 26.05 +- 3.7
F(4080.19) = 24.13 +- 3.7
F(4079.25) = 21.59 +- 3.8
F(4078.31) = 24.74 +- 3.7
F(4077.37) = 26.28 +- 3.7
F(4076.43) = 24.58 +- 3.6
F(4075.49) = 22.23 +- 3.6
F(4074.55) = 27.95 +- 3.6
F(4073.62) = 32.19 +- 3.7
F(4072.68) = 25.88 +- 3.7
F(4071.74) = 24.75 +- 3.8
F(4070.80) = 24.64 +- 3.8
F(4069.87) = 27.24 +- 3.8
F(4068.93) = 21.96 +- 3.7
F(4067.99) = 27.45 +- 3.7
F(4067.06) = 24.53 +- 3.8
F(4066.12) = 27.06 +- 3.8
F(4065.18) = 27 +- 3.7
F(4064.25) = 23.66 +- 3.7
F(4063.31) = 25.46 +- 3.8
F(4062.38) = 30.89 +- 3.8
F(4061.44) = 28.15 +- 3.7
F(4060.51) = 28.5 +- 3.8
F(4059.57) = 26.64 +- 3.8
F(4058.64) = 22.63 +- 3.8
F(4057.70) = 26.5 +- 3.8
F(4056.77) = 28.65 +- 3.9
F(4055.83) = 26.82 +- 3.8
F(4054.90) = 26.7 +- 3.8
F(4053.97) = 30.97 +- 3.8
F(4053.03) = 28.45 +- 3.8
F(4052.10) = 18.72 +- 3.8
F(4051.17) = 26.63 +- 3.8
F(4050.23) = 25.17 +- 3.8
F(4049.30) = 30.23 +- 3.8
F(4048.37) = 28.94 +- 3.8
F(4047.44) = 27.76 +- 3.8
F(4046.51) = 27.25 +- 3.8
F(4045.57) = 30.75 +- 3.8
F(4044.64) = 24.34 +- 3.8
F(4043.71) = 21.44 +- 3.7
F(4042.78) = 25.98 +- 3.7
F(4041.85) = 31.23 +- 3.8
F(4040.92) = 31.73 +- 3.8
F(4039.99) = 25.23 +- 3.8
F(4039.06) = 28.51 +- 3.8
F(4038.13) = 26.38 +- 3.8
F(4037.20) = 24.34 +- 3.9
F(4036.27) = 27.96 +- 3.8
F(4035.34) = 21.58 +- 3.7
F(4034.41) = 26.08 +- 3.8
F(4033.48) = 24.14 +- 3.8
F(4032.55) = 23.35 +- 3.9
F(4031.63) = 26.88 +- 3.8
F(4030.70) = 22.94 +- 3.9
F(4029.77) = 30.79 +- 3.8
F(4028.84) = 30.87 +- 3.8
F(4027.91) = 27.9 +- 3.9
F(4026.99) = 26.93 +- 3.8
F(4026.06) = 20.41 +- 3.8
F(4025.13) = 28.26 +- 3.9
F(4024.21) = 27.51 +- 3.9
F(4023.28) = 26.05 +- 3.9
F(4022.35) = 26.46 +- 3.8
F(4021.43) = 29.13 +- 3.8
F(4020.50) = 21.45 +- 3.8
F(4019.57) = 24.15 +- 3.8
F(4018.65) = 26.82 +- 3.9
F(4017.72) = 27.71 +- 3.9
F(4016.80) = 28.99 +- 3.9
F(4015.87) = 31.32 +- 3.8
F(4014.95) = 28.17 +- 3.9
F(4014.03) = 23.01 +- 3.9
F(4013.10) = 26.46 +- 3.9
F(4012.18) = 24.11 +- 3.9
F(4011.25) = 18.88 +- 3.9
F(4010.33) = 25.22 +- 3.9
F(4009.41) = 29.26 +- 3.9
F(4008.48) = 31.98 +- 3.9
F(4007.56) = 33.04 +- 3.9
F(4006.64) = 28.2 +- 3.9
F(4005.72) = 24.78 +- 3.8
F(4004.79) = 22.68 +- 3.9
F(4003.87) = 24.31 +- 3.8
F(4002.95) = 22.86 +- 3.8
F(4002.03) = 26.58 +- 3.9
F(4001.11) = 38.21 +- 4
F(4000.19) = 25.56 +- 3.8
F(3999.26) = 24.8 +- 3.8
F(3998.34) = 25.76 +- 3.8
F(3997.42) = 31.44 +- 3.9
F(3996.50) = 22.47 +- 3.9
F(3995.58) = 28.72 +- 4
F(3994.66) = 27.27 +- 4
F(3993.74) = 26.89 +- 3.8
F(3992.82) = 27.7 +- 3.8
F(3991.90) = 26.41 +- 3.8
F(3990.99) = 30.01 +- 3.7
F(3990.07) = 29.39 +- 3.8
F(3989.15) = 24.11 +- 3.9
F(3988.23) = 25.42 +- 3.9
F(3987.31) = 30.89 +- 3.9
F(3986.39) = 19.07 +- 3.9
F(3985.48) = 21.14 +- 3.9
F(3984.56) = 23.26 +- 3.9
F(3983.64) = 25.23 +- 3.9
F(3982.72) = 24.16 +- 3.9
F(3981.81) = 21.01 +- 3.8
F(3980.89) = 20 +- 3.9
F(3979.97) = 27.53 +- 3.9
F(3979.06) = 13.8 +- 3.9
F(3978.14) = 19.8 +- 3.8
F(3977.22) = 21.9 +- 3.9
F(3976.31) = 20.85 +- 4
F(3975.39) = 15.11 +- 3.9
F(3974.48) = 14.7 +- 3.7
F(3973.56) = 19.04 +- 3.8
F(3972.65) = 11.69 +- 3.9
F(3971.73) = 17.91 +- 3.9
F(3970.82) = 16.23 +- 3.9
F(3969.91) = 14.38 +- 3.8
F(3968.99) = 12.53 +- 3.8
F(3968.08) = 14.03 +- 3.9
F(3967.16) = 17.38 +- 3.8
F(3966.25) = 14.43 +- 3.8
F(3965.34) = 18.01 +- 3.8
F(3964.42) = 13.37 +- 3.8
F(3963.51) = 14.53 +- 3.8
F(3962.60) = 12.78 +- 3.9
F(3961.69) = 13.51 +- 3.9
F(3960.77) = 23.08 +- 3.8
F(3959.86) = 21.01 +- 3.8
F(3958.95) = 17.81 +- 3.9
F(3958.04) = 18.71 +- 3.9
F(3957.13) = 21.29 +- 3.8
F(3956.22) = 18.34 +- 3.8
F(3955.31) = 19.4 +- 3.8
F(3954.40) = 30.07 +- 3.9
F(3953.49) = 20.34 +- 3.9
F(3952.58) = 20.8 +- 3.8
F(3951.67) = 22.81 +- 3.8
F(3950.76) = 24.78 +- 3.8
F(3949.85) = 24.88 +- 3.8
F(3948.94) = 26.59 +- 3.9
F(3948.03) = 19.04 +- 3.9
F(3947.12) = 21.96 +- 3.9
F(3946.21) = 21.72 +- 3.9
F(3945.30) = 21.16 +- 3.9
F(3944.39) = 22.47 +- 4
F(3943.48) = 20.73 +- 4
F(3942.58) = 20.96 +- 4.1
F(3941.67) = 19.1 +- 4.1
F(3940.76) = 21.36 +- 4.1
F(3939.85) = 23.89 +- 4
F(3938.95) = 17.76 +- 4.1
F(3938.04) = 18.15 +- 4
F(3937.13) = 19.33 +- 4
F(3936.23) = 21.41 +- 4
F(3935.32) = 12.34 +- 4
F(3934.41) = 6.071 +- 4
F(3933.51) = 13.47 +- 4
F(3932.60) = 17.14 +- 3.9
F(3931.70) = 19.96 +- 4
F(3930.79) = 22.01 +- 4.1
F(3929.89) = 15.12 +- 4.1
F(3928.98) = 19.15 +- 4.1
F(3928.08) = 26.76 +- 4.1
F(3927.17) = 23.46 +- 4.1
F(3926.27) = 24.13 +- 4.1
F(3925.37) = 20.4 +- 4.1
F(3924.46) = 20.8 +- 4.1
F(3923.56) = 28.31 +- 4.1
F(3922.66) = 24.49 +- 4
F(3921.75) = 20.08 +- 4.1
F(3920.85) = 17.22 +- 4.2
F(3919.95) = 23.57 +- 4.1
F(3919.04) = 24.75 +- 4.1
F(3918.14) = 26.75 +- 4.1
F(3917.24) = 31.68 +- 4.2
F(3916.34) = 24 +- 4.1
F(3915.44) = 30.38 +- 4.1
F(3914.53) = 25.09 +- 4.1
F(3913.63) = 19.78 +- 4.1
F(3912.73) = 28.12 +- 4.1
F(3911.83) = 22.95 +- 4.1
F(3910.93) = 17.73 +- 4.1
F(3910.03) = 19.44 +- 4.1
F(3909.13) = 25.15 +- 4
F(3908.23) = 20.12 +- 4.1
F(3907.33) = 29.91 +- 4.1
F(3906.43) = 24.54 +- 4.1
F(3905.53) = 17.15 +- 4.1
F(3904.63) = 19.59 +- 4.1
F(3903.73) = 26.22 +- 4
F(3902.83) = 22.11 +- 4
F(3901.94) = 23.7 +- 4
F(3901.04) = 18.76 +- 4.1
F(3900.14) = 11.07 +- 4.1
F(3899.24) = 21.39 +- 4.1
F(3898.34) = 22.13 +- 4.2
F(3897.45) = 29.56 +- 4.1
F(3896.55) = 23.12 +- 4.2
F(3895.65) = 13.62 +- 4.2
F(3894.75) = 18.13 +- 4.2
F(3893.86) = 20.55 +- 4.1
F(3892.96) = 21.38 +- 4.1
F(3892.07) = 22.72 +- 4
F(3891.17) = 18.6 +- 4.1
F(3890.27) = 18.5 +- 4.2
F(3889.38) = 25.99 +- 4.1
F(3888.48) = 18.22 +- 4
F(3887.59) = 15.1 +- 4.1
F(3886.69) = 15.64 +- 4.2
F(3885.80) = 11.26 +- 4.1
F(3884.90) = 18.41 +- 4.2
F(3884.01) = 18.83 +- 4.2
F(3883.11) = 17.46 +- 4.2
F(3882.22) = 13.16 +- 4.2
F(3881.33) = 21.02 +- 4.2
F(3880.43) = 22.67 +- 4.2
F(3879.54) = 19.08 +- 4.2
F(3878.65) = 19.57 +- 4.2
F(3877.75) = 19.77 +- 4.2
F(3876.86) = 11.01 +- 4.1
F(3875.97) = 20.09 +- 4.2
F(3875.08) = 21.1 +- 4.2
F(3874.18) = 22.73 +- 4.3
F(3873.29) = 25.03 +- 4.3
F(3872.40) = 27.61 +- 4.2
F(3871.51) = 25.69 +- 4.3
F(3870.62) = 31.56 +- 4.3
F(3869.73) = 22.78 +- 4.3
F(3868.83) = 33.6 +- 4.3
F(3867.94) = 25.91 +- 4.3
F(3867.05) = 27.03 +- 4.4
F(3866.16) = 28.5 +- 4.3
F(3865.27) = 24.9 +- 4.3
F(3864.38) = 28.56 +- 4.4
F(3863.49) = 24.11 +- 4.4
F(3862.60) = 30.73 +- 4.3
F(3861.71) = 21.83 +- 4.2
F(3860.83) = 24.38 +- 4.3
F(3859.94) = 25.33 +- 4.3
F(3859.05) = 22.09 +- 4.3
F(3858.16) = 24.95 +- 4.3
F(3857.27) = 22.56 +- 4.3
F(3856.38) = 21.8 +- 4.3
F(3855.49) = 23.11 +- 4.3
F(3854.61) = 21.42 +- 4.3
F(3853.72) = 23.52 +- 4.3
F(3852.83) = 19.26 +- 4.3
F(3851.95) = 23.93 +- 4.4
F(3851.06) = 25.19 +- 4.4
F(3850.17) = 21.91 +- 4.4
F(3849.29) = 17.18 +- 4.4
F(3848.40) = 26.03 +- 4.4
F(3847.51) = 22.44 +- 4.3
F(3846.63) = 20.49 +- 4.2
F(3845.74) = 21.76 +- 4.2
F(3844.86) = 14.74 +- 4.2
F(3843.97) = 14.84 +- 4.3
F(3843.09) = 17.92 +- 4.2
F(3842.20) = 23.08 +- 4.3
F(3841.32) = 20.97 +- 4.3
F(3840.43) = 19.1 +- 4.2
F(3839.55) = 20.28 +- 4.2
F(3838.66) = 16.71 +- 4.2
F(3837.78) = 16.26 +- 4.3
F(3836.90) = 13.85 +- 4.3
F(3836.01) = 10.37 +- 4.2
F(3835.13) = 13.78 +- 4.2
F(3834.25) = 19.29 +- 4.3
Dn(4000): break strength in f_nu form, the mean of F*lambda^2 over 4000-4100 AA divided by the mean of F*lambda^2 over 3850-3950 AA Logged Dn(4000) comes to 1.3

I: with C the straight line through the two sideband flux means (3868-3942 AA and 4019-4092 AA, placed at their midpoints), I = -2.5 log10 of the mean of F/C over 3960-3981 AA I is 0.35 mag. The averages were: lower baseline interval 21.1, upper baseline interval 25.9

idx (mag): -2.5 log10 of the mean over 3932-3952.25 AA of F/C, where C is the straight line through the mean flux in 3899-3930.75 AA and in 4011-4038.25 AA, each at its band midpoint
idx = 0.18 mag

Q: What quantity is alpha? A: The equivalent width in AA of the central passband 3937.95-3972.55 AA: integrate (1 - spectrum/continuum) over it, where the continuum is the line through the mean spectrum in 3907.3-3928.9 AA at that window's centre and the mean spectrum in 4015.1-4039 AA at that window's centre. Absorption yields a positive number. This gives 7.4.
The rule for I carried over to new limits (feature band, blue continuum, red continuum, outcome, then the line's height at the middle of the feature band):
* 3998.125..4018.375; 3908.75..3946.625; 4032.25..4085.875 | -0.11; 24.3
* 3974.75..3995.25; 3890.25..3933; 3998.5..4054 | 0.06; 25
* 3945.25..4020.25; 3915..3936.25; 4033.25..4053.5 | 0.06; 23.9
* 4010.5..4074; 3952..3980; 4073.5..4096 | -0.20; 22.1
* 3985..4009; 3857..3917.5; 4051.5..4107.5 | -0.15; 23.5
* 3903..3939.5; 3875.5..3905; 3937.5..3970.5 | -0.12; 19.4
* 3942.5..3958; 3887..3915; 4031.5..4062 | 0.05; 23.1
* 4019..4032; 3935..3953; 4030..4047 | -0.04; 25.5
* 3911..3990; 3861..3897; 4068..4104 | 0.09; 22.4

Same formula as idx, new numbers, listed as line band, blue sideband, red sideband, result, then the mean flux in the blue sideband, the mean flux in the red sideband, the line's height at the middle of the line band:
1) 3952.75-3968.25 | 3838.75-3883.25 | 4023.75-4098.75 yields 0.30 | 22.5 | 25.7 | 24.1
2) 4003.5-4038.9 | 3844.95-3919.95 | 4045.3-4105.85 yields -0.09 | 22.3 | 24.9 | 24.1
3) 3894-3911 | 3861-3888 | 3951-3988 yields 0.00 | 22.2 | 19.1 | 21.3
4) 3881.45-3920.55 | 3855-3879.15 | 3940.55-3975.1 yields 0.04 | 24.3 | 19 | 22.3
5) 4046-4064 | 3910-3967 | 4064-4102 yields -0.16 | 20.8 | 24.1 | 23.4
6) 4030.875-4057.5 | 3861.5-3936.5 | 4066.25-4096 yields -0.10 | 21.7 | 24.8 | 24.2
